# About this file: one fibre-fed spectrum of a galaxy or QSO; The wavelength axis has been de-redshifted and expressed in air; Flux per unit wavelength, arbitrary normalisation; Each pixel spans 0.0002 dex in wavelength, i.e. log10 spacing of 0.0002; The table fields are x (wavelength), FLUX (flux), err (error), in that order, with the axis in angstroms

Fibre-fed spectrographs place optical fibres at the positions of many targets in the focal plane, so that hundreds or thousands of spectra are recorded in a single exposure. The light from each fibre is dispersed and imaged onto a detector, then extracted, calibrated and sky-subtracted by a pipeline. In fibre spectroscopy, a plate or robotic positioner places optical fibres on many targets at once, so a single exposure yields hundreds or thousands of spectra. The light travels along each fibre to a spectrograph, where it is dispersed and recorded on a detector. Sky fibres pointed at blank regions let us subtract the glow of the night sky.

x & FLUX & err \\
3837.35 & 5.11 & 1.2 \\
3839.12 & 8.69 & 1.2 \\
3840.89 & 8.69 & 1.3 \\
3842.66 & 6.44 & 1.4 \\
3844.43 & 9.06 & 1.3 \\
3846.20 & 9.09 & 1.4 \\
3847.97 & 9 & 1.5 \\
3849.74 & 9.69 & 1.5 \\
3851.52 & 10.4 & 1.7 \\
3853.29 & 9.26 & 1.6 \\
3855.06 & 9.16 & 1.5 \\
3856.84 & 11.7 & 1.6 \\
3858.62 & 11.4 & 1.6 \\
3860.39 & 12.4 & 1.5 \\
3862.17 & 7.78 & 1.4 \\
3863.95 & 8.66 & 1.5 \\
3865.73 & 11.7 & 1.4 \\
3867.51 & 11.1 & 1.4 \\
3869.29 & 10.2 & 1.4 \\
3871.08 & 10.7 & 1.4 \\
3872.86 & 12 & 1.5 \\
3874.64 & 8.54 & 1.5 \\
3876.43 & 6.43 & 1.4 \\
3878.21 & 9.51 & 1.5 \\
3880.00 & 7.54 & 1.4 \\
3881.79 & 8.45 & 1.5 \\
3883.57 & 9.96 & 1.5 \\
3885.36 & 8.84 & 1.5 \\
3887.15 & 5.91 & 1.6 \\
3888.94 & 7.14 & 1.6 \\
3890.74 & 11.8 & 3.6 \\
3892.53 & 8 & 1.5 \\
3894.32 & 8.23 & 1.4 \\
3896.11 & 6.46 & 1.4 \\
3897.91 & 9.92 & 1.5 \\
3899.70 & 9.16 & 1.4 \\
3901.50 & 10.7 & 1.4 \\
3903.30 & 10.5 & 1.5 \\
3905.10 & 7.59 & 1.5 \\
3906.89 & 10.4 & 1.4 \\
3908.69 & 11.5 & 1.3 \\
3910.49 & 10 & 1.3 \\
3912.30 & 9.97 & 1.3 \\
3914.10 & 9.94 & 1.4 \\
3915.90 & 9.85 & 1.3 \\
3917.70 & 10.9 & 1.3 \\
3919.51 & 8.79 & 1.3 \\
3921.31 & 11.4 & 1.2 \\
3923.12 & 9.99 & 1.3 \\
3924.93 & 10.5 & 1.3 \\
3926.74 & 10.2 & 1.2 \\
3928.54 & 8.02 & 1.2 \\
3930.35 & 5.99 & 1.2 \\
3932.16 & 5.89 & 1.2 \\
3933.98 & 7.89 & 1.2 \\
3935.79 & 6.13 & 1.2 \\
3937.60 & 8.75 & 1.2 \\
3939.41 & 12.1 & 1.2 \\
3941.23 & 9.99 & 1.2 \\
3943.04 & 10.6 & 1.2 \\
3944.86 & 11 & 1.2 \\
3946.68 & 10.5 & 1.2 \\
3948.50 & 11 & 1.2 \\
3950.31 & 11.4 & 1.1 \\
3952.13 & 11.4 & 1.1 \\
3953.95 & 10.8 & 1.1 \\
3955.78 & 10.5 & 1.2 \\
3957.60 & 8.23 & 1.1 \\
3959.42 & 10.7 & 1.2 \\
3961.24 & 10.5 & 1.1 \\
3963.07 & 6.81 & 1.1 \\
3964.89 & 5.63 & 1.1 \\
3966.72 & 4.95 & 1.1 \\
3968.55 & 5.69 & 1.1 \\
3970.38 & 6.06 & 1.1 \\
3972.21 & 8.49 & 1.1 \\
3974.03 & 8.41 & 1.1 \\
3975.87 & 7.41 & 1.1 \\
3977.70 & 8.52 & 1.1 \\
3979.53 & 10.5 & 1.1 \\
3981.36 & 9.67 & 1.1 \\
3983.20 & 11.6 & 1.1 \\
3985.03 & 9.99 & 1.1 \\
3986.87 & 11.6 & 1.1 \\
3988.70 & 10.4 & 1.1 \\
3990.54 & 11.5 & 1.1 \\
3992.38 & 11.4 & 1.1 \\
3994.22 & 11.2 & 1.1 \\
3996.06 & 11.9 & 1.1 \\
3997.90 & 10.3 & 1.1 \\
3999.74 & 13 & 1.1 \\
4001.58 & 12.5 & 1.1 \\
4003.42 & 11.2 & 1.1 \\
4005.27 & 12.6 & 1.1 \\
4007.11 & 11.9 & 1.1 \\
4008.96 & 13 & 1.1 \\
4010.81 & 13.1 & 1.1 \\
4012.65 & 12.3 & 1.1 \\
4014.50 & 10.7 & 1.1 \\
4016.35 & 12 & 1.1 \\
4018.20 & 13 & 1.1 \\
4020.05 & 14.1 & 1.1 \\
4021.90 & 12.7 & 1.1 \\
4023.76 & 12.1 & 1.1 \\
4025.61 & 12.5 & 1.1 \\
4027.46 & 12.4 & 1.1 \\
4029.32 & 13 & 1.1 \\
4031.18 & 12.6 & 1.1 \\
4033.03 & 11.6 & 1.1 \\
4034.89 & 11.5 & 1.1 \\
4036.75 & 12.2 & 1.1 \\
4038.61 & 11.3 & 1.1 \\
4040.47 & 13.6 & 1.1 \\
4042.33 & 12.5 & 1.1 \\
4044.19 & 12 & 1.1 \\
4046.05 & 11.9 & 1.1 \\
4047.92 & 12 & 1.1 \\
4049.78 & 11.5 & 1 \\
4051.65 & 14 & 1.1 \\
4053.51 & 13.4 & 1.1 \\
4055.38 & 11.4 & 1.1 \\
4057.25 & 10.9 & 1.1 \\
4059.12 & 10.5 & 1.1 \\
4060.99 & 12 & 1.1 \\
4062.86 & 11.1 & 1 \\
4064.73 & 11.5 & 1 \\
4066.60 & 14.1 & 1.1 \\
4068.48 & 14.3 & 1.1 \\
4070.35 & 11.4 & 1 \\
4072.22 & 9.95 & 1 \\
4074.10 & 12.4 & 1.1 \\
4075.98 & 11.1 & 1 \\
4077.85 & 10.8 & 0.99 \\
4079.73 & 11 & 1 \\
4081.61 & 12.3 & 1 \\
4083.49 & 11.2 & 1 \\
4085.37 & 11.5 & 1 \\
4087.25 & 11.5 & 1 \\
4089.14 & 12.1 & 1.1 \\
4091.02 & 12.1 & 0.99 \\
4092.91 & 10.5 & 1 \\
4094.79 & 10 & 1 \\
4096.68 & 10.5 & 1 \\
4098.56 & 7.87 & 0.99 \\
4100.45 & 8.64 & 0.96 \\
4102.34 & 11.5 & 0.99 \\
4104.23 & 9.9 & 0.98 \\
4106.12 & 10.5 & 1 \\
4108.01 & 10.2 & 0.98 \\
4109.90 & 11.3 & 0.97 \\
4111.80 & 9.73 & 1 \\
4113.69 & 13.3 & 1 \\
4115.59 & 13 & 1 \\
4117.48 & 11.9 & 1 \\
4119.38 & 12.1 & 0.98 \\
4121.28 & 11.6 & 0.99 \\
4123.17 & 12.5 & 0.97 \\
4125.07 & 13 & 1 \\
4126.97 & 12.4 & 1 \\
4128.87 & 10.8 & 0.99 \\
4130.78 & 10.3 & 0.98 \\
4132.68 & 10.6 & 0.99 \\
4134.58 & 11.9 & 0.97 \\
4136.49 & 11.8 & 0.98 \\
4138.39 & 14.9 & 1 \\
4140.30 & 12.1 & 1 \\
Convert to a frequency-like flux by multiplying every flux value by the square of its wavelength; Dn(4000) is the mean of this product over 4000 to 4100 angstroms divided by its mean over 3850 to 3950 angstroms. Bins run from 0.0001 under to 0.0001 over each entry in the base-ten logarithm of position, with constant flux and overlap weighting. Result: 1.35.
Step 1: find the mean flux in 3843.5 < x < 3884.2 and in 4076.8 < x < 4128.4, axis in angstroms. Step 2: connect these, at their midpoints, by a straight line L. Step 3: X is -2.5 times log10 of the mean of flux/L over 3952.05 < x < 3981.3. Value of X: 0.23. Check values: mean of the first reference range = 9.72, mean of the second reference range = 11.2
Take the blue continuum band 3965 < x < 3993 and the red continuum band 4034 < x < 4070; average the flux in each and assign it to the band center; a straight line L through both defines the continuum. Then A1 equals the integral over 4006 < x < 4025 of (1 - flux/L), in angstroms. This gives -3.5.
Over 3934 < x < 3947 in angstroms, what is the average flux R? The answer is 9.71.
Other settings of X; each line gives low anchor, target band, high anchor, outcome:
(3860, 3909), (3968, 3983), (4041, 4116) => 0.231 mag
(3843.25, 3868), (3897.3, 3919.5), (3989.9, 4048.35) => 0.073 mag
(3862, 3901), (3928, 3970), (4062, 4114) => 0.100 mag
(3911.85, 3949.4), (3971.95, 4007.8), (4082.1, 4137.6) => -0.071 mag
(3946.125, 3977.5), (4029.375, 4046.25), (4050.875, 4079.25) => -0.106 mag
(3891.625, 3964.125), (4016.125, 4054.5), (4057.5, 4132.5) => -0.168 mag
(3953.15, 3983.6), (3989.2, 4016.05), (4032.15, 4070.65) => -0.191 mag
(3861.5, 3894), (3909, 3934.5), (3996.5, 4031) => 0.093 mag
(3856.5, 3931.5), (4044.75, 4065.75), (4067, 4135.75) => -0.092 mag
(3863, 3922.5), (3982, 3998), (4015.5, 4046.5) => 0.041 mag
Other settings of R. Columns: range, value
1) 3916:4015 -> 9.92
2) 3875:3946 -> 9.13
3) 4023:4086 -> 12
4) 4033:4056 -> 12.3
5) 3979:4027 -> 11.8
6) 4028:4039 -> 12.1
